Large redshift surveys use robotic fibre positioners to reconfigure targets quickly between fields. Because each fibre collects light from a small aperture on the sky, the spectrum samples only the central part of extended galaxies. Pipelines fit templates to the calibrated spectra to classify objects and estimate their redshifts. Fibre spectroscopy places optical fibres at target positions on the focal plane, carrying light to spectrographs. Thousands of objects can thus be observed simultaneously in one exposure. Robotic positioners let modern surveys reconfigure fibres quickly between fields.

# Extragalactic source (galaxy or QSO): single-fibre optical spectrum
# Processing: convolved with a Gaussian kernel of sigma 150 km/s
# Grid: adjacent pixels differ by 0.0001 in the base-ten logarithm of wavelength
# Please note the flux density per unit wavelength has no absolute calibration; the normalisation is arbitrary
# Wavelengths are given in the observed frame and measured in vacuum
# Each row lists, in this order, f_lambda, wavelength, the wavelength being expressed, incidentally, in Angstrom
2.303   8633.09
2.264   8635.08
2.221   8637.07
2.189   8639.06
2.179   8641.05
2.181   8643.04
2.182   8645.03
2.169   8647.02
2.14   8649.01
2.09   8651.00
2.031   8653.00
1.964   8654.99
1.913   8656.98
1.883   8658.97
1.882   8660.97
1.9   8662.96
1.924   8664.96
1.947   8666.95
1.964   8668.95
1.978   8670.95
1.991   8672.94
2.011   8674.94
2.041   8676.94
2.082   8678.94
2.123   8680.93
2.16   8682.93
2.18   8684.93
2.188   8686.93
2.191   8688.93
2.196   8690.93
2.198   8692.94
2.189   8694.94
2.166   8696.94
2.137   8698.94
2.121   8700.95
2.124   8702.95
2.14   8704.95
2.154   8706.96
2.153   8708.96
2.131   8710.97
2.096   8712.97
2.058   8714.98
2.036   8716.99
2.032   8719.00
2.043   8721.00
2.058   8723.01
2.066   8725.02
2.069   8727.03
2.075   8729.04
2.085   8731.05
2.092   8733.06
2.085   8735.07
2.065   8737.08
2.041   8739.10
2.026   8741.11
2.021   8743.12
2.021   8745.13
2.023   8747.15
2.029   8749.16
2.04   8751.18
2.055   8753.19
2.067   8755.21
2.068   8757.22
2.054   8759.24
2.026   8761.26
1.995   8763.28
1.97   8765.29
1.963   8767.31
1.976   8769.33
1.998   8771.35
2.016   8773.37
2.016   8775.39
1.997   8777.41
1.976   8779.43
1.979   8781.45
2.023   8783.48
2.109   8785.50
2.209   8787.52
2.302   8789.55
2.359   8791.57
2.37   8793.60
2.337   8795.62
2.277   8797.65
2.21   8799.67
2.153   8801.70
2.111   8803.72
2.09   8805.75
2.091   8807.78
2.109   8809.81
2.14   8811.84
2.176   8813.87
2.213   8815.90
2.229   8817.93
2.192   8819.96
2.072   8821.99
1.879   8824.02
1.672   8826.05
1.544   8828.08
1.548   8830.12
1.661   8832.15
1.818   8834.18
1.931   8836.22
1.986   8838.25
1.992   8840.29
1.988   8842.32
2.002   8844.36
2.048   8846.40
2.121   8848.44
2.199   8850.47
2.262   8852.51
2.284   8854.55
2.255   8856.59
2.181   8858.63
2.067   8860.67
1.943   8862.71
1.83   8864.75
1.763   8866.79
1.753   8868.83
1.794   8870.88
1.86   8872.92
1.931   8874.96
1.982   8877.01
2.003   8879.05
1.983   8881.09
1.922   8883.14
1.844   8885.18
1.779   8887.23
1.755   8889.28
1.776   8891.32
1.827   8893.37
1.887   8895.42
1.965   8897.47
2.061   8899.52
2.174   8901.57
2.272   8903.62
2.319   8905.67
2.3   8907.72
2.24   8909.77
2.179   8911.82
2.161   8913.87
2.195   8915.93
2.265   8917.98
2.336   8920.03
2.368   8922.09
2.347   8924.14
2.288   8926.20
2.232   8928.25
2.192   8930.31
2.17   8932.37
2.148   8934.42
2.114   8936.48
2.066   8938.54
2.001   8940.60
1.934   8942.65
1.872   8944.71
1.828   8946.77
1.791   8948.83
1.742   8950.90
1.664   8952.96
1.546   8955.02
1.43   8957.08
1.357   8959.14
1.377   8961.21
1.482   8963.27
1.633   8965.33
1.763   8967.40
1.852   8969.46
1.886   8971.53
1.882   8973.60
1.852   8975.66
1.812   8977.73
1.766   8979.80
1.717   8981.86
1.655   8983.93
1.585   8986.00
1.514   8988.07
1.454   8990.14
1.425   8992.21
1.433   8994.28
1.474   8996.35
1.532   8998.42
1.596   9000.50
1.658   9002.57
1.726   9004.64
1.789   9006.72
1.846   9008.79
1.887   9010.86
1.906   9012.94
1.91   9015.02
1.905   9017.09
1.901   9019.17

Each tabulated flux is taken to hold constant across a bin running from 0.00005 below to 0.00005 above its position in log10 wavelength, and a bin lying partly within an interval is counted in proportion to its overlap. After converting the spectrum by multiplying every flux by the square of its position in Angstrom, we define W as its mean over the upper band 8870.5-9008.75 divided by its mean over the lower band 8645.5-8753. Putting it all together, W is 0.96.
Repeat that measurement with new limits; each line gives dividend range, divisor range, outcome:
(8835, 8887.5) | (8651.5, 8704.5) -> 1.01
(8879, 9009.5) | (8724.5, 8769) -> 0.96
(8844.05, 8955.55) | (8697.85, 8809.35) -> 1.01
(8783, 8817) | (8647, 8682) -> 1.13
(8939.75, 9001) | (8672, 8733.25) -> 0.84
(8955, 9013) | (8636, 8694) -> 0.85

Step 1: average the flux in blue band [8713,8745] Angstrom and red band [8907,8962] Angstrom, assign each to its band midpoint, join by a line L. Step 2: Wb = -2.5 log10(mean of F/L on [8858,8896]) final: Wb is 0.07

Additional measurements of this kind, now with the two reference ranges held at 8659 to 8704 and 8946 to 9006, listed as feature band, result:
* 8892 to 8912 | -0.21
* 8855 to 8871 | -0.09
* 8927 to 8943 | -0.24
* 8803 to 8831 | -0.07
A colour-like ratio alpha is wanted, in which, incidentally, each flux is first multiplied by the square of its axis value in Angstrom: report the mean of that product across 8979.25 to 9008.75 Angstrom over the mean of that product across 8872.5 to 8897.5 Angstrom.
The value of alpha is 0.9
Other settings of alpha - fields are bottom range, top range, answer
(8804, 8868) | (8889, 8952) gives 1.06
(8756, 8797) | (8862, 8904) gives 0.93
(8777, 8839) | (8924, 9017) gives 0.90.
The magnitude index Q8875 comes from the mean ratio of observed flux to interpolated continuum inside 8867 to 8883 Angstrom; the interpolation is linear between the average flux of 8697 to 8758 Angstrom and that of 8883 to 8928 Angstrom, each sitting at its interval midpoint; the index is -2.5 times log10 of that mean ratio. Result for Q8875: 0.11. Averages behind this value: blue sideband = 2.08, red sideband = 2.11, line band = 1.89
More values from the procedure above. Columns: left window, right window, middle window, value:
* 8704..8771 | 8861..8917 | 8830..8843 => 0.08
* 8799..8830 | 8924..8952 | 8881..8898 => 0.11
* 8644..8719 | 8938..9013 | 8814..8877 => -0.06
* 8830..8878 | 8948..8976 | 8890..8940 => -0.20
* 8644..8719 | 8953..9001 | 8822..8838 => 0.05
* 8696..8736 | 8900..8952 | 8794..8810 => -0.04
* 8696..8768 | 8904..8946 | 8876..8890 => 0.14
